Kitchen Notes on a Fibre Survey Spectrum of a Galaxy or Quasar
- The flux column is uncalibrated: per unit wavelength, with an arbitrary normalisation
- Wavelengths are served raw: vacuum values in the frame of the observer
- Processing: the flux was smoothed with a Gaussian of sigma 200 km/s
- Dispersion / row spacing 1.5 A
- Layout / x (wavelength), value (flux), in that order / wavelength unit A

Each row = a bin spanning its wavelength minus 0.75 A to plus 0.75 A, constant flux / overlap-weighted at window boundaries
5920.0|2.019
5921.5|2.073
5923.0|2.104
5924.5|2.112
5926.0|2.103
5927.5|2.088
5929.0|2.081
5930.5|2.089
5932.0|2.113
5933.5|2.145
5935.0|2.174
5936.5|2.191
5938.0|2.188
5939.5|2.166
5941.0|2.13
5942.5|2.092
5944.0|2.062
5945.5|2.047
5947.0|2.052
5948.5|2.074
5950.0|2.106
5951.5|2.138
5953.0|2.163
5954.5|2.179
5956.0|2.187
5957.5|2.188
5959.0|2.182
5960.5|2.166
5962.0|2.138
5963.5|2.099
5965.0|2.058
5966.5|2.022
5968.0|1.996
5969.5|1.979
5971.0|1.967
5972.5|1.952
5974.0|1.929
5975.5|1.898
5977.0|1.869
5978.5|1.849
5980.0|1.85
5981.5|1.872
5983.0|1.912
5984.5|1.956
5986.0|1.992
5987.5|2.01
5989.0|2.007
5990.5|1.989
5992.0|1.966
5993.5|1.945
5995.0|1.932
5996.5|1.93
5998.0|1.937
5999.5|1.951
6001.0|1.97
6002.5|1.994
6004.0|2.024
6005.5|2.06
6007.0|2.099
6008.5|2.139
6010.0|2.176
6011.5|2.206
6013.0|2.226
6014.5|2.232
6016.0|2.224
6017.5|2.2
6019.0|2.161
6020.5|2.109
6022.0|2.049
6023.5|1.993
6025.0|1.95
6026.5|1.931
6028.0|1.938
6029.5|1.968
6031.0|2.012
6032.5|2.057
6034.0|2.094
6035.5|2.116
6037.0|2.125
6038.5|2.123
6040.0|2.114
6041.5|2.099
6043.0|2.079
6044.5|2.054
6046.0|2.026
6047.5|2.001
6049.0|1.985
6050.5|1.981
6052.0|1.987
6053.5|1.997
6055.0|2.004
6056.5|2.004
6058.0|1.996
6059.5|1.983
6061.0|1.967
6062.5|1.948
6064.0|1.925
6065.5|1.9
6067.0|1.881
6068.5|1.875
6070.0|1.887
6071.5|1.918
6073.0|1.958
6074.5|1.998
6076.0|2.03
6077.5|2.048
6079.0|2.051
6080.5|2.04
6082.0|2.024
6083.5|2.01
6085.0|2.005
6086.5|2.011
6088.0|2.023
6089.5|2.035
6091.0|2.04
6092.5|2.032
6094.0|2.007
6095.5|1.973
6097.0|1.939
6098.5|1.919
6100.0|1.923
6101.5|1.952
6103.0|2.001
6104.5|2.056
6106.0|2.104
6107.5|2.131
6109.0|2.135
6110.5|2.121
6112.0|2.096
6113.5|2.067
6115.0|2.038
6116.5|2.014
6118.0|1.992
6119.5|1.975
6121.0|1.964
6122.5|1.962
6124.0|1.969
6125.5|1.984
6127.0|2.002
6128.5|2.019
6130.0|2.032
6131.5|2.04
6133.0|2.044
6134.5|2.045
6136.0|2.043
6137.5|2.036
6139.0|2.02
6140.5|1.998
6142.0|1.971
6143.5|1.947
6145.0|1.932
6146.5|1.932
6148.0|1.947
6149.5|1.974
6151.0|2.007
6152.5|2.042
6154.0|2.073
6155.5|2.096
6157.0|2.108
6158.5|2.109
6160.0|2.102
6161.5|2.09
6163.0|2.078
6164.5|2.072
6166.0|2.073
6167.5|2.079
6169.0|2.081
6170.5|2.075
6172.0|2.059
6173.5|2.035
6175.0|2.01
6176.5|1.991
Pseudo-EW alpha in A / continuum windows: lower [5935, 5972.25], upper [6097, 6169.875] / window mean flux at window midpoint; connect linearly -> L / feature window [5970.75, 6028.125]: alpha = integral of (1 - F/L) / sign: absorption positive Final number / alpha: 2.1 A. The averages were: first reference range 2.11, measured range 2.01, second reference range 2.03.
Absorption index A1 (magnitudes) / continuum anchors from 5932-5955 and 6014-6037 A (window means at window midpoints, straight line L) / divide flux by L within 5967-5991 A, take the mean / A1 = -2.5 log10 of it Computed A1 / 0.09 mag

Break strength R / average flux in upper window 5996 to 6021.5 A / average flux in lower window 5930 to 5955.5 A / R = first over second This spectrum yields 0.99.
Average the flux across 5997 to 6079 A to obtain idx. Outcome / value 2.03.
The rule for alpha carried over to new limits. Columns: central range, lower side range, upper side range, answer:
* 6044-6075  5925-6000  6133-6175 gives 1.1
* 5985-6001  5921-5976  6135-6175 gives 0.9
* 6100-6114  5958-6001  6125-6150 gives -0.5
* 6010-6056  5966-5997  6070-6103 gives -2.4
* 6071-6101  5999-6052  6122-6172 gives 0.7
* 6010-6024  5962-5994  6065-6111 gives -1.3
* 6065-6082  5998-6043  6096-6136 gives 0.7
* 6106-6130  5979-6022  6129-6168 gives 0.0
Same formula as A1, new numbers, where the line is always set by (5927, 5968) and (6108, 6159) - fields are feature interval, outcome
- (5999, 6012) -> 0.01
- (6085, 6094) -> 0.01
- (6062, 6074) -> 0.08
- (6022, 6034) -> 0.05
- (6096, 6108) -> 0.02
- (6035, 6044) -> -0.02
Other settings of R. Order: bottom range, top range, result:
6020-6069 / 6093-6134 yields 1.00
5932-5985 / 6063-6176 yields 0.98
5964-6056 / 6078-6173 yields 1.00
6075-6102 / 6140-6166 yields 1.01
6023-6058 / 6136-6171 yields 1.00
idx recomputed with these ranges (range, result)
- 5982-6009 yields 1.99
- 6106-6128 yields 2.03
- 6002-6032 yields 2.09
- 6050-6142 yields 2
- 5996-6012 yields 2.04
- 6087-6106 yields 2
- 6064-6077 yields 1.93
